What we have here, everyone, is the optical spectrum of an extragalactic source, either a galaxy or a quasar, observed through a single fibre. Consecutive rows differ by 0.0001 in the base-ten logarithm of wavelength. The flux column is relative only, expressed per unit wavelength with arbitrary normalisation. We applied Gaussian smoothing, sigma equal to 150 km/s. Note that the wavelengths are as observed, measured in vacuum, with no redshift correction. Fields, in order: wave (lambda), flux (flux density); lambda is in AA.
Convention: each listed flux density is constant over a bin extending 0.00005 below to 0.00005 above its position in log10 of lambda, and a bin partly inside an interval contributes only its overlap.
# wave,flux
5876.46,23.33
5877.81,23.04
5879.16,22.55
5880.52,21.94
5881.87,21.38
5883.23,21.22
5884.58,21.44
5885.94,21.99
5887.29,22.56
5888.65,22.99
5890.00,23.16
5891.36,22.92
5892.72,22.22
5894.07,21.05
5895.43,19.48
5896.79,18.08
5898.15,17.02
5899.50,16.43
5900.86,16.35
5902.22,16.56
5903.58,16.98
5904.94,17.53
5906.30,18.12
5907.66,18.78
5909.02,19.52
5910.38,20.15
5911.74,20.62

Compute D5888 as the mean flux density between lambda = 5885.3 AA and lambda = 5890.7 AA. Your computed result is 22.7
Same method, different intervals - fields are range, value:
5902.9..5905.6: 17.2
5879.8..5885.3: 21.5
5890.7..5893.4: 22.6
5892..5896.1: 20.9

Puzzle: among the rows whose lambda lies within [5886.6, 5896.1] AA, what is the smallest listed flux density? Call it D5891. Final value 19.48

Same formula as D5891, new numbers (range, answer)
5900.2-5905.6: 16.35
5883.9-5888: 21.44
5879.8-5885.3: 21.22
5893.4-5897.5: 18.08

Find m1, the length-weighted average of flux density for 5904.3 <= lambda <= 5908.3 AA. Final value 18.1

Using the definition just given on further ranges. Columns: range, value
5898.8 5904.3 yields 16.6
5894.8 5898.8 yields 18.2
